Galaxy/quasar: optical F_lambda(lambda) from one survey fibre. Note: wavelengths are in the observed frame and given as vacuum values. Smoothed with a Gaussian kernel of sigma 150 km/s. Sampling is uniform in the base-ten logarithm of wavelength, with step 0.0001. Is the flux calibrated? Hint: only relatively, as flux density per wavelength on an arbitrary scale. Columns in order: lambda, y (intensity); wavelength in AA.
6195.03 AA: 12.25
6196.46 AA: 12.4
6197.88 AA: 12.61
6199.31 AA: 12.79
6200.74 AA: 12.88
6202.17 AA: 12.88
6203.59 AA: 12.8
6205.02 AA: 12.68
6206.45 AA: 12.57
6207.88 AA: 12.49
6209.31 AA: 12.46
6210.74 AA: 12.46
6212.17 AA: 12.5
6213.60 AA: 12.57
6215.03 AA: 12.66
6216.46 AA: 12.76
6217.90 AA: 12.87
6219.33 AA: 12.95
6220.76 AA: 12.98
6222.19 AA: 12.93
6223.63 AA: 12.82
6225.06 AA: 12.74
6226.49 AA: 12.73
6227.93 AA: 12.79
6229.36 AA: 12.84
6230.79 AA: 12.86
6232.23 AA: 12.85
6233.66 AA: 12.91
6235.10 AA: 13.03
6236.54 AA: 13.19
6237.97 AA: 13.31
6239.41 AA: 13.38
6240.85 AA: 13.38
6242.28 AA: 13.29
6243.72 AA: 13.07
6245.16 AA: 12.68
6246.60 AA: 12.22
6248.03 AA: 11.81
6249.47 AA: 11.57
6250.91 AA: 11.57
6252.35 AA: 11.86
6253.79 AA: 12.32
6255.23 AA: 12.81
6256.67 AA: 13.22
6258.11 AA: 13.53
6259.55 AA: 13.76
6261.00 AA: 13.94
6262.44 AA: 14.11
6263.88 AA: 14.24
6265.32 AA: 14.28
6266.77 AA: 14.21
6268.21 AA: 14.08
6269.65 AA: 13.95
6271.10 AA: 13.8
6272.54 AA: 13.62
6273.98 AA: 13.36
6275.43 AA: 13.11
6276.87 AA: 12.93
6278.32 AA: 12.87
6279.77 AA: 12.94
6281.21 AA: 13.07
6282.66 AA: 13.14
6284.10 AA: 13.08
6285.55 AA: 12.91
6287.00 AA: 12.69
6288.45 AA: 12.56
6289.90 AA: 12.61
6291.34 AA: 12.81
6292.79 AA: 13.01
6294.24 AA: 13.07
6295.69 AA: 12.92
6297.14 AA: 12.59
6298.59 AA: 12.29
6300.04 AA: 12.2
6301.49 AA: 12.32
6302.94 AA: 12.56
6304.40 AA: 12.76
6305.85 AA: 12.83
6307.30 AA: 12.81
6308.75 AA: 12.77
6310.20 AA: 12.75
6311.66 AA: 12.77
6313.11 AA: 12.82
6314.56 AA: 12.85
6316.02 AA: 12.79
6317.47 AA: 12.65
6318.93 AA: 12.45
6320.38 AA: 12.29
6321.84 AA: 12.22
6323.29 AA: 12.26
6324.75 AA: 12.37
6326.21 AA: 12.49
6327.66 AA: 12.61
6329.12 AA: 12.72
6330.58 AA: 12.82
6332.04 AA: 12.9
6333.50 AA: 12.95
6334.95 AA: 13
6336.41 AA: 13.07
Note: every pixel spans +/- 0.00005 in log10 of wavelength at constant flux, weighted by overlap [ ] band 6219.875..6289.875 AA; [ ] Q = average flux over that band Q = 13.1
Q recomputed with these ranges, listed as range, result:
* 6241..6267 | 13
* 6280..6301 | 12.8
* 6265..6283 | 13.5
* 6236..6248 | 13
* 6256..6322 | 13.1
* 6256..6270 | 13.9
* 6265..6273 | 14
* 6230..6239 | 13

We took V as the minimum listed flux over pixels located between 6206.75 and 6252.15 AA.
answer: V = 11.57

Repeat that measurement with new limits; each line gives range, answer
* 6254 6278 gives 12.81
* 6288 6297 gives 12.56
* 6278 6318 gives 12.2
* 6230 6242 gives 12.85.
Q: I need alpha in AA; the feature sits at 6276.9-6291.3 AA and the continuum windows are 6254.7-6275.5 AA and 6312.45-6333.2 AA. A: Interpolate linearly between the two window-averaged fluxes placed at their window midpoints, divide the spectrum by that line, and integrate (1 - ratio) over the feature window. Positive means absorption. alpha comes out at 0.5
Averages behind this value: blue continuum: 13.8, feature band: 12.9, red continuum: 12.6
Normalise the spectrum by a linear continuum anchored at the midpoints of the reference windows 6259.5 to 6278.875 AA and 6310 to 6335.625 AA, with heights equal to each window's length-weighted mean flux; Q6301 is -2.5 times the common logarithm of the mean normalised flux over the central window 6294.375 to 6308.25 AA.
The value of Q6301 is 0.040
